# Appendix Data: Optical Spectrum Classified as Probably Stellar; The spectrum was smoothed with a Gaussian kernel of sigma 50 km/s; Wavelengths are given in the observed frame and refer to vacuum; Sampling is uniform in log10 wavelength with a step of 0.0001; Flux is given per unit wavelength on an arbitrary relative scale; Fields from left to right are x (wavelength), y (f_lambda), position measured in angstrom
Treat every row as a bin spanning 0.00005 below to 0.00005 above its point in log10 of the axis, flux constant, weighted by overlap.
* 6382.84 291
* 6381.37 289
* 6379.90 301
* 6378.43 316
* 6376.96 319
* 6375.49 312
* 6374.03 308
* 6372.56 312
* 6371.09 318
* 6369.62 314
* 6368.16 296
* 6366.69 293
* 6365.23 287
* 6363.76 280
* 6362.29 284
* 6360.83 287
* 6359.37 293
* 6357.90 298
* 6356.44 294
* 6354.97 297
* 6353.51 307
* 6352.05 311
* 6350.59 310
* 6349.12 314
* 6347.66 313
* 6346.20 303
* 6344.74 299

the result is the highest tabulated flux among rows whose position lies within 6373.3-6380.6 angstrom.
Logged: 319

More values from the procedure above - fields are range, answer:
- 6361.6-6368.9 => 296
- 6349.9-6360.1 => 311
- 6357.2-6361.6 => 298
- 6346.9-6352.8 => 314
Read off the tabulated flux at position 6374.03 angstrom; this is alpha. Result 308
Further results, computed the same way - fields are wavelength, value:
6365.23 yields 287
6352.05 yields 311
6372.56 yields 312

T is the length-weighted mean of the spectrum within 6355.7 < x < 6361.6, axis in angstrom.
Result 293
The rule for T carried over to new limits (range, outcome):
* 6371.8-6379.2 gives 313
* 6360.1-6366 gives 285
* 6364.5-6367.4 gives 291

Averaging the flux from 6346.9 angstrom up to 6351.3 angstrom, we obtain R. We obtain 312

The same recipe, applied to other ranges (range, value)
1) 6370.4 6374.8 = 313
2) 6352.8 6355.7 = 302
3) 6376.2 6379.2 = 317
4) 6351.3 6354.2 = 310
